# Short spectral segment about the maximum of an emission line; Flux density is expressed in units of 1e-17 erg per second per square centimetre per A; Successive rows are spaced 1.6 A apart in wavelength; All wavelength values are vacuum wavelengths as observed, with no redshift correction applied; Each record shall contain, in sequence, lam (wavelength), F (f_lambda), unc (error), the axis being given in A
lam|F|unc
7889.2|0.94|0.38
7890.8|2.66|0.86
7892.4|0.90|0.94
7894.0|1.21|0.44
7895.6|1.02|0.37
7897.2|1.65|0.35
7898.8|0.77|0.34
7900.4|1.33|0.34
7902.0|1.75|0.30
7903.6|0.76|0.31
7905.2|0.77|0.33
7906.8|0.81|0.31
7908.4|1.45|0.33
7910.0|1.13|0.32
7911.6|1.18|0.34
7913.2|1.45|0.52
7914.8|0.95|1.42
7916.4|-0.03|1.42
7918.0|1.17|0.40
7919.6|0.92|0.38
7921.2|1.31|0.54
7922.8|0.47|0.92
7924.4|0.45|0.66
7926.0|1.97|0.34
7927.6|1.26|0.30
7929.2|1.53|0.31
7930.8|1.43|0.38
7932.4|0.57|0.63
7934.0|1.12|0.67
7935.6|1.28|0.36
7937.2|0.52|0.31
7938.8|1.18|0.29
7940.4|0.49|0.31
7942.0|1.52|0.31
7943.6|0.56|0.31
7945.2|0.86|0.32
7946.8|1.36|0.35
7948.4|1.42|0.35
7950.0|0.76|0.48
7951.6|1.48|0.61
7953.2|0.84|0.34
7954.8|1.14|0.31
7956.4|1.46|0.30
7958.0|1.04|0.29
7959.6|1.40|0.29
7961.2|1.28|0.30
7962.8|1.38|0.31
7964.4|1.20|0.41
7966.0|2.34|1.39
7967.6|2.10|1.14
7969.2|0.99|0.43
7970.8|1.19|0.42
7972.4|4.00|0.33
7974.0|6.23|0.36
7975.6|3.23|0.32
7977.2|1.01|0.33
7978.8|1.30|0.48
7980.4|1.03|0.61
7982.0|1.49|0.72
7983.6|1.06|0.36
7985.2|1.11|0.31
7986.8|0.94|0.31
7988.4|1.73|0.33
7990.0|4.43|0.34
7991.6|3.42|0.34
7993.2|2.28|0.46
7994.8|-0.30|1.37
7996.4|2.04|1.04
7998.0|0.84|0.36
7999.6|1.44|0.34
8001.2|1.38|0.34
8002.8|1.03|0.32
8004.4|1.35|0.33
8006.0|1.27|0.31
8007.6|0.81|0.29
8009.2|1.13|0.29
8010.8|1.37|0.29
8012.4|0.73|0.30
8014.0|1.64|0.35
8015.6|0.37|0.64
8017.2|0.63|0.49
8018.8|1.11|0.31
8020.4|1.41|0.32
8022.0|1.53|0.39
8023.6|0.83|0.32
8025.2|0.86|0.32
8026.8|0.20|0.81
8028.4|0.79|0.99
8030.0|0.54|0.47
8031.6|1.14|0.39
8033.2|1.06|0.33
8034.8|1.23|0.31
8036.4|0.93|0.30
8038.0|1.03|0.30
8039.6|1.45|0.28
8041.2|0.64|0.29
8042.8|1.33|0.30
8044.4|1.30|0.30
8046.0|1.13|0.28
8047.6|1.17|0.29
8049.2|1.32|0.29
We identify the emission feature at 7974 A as [S II] 6716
